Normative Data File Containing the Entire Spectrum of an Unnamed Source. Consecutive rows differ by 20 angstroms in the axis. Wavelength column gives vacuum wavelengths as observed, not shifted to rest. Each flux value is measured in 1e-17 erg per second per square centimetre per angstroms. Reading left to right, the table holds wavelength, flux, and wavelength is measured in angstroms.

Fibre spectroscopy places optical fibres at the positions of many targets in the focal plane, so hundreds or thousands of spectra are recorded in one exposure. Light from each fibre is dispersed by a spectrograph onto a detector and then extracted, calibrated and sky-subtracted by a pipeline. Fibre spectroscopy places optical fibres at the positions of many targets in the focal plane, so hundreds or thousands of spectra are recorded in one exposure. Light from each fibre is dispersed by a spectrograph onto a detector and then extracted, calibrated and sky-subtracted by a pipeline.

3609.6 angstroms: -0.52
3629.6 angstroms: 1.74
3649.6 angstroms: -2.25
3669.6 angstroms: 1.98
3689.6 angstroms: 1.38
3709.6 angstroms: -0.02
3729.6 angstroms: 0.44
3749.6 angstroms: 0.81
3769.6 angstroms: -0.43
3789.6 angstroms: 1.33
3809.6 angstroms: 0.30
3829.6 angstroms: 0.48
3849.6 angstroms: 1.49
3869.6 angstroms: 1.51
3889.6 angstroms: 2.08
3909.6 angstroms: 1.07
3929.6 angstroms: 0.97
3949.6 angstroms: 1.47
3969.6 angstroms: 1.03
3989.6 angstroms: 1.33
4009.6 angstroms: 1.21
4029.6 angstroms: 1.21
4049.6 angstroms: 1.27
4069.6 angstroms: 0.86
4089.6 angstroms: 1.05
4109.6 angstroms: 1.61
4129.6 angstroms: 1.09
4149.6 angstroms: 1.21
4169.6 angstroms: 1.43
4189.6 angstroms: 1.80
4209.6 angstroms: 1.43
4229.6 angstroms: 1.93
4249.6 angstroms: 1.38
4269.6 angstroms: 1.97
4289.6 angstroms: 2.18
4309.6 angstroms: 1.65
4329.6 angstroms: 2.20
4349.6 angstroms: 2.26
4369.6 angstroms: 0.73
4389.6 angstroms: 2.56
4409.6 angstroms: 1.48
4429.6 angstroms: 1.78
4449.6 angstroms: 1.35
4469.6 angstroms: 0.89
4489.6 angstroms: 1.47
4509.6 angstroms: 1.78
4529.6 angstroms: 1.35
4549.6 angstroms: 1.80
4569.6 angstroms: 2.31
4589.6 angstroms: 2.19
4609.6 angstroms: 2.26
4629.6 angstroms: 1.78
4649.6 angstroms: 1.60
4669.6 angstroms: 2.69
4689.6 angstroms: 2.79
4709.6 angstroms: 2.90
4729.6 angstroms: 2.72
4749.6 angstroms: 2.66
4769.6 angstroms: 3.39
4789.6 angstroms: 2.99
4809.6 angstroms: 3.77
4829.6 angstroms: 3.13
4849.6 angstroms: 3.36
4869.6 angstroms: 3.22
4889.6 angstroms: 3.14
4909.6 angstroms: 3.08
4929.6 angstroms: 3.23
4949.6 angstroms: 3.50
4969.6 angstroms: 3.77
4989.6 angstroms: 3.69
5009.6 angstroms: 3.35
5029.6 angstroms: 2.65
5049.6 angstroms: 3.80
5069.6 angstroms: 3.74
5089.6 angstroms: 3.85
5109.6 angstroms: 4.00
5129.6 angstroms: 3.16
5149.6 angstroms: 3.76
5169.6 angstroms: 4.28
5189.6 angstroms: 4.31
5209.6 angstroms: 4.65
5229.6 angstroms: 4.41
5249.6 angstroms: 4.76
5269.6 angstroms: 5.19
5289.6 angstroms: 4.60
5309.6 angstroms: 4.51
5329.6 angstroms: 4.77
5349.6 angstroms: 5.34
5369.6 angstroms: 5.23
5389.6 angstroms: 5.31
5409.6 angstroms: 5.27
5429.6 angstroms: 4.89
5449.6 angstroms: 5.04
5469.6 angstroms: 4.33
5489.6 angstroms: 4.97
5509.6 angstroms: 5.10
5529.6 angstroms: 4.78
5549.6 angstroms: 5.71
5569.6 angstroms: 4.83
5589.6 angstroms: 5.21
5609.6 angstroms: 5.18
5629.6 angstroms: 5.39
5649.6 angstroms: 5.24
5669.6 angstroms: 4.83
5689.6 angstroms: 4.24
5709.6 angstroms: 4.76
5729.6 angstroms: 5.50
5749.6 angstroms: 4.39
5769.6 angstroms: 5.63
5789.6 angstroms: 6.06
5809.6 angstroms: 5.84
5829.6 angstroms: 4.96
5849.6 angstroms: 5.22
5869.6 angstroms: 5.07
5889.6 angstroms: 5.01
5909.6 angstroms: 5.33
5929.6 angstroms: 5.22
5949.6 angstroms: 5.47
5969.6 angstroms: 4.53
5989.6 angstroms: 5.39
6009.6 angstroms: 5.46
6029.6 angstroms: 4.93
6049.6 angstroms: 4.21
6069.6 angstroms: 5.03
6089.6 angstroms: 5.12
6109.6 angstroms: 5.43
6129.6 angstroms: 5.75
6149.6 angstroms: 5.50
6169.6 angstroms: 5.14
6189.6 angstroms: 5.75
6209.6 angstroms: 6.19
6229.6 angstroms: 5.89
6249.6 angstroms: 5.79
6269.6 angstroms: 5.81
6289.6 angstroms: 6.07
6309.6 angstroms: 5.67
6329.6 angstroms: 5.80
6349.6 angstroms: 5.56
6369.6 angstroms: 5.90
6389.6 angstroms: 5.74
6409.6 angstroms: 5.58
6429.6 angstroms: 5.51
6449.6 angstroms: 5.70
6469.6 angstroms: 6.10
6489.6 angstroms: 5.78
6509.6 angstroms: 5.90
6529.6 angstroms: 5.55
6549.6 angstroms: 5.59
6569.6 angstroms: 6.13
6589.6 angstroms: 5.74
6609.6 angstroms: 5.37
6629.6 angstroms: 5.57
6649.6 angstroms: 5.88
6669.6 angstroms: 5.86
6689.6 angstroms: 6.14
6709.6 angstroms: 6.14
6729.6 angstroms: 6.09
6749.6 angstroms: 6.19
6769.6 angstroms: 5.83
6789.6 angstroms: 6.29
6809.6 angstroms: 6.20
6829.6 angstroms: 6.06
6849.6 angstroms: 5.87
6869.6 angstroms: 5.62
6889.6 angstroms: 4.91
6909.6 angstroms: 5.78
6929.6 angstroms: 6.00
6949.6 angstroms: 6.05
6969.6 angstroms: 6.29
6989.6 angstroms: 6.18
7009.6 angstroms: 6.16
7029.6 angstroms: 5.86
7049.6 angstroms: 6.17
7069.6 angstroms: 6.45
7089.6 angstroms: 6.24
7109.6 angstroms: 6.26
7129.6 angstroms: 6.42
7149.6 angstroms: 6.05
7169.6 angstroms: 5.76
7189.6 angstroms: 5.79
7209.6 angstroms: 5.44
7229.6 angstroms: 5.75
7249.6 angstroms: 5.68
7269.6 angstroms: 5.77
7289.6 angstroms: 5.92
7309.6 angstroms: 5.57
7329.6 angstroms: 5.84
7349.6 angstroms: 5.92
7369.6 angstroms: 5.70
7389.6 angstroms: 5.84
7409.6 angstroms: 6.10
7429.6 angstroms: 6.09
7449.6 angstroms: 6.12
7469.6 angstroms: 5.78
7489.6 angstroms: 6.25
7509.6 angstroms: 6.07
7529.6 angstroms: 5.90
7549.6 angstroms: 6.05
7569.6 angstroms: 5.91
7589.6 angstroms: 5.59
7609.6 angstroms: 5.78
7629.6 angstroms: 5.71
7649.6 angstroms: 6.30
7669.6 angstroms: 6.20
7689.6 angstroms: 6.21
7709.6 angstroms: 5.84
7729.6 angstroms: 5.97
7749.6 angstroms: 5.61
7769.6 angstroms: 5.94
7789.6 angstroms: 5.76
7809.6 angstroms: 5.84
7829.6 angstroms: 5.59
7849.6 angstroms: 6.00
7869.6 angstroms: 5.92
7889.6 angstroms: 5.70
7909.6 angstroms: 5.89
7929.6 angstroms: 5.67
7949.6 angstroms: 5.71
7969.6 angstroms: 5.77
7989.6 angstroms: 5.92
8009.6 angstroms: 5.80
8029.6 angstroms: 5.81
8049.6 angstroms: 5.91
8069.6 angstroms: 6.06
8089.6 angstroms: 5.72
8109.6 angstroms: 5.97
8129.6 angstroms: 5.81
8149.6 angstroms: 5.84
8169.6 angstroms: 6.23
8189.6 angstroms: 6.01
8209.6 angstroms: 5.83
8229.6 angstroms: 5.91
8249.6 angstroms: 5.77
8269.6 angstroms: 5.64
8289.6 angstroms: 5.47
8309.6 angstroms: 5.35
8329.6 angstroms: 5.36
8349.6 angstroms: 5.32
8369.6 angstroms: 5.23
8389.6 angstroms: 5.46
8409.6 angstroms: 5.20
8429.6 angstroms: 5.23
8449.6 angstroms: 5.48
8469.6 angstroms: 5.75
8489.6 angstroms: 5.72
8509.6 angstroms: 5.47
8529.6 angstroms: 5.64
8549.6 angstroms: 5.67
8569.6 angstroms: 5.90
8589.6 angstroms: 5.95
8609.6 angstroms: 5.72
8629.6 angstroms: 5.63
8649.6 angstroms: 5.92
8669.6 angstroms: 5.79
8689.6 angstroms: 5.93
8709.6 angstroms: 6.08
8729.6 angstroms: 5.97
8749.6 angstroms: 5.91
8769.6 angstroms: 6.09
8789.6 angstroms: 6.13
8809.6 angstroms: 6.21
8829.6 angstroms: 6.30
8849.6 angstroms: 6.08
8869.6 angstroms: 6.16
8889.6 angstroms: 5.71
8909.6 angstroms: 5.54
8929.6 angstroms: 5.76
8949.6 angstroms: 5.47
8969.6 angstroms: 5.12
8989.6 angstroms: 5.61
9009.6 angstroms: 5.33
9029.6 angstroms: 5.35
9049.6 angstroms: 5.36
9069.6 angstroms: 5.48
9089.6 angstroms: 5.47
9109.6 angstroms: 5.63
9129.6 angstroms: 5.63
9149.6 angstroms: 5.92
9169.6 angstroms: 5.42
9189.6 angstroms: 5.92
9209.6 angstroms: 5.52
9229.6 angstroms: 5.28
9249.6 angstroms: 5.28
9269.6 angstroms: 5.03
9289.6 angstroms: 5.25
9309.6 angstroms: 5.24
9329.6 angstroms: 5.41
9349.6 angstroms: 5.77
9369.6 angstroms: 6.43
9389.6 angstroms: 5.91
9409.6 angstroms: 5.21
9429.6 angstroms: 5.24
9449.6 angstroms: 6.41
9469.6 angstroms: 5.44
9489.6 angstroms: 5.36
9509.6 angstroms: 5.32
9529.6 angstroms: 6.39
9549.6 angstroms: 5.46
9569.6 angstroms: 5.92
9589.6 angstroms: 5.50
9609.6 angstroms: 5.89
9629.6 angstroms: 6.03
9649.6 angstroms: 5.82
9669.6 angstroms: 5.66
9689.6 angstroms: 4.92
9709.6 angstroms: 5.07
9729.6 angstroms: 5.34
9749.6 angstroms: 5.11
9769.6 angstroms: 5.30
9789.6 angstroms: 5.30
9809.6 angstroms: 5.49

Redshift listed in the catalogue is 0.169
